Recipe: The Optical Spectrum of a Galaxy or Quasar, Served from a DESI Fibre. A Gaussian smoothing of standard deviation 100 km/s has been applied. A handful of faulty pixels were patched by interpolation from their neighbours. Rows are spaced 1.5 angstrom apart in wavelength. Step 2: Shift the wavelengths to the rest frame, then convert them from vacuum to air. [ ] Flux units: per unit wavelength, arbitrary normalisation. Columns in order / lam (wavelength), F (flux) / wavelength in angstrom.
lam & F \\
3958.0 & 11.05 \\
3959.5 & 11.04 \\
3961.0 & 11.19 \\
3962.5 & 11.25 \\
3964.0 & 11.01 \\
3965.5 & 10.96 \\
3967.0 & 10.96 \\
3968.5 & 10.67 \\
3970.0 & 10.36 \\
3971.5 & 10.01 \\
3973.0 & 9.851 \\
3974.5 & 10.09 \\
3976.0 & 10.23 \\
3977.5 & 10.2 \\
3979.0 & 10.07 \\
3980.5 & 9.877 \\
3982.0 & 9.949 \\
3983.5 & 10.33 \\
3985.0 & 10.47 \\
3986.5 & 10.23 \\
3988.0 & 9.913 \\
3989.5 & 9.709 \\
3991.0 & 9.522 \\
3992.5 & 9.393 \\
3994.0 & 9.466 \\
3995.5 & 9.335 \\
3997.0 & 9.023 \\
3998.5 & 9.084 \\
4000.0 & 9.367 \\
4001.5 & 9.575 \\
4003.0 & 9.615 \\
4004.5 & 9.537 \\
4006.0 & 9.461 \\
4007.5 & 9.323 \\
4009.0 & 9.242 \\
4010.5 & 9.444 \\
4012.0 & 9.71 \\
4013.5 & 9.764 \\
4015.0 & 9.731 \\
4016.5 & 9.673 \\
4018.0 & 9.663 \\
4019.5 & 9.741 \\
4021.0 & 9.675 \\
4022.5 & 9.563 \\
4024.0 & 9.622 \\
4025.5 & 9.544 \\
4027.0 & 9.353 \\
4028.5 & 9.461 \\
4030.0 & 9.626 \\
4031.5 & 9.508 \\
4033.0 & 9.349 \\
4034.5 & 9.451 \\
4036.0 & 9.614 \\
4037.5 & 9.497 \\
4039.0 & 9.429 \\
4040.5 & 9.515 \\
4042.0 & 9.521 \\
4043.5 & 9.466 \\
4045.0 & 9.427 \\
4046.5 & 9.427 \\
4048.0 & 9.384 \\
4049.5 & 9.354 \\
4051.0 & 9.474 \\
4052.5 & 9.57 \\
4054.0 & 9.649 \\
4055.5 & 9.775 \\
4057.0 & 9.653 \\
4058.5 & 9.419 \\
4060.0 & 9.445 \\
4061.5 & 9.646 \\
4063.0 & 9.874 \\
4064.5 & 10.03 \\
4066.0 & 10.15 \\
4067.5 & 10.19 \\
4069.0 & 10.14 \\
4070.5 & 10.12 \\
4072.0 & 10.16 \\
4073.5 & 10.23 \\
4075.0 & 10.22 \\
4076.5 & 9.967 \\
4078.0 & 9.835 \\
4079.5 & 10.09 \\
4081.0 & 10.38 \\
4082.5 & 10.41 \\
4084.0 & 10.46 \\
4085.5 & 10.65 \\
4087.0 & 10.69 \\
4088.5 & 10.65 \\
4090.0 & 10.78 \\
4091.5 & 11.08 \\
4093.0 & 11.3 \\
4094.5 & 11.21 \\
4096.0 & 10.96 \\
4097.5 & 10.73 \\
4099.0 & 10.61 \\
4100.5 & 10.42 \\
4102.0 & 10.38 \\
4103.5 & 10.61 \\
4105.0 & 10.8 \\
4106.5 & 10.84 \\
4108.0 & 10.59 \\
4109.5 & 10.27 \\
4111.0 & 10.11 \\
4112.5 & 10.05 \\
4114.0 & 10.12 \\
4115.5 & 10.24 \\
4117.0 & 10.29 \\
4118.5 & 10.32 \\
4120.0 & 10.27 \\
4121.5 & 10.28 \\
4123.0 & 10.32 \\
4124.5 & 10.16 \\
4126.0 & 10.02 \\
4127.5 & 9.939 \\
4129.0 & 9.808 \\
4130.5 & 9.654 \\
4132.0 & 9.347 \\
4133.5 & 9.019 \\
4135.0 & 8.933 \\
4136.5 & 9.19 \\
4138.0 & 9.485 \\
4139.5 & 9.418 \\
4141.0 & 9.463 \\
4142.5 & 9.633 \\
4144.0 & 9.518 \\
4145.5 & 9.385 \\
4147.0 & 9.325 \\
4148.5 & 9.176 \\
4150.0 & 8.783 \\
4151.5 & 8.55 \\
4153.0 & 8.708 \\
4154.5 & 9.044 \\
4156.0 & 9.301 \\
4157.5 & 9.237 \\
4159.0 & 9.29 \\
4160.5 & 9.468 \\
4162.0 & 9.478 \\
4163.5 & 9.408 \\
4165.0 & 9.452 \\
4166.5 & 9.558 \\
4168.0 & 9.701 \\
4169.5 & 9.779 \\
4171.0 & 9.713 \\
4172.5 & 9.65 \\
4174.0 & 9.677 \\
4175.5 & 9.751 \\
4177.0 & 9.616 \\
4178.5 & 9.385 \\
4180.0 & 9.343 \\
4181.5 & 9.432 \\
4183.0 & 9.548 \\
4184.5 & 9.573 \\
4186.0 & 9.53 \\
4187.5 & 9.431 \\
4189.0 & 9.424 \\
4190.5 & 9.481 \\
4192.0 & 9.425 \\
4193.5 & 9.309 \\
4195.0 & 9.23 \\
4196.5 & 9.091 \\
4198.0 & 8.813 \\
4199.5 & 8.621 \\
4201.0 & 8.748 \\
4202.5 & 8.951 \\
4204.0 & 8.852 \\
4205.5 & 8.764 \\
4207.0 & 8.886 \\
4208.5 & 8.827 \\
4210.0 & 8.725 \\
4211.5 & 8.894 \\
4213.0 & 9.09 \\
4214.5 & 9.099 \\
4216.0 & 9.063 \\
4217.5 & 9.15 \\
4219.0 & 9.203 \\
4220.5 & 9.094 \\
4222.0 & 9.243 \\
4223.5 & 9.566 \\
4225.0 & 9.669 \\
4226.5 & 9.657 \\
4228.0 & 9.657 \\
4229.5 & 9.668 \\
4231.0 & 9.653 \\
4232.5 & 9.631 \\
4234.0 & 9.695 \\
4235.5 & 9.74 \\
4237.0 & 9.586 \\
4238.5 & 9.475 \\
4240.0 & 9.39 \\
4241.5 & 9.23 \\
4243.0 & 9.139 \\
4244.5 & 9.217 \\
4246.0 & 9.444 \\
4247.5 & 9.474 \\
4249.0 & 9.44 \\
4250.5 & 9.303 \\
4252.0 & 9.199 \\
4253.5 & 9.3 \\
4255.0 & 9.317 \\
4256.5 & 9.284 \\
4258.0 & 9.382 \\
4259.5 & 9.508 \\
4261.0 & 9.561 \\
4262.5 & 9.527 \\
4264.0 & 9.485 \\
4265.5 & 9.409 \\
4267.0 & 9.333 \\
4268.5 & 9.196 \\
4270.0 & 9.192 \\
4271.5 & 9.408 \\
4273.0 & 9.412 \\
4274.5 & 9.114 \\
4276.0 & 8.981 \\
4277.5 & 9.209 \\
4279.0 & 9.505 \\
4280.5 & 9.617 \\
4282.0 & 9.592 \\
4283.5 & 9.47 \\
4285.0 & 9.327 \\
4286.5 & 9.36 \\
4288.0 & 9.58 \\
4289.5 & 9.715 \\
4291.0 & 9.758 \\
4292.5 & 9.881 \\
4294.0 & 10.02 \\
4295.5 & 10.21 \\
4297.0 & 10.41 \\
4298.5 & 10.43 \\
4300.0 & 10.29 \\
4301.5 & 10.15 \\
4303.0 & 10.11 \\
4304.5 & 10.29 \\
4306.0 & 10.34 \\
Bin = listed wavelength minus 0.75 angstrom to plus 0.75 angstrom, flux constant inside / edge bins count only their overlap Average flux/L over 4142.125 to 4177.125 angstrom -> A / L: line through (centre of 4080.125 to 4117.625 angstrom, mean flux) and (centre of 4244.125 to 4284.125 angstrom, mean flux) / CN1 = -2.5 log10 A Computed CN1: 0.08 mag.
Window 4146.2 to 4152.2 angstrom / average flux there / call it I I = 8.97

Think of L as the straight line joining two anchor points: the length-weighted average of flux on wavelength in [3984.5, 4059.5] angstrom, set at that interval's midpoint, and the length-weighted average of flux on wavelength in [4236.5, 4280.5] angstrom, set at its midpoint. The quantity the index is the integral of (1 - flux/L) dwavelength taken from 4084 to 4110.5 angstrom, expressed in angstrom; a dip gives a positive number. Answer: -3.5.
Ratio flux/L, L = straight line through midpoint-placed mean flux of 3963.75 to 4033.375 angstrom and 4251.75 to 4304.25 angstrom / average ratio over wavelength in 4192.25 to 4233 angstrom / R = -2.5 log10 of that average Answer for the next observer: 0.056 mag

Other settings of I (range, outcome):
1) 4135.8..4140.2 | 9.37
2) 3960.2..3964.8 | 11.1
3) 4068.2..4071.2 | 10.1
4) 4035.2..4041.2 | 9.51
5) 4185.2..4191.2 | 9.47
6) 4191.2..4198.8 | 9.17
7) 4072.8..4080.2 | 10.1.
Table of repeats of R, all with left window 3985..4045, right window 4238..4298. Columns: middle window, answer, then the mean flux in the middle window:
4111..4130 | -0.07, 10.1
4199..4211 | 0.08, 8.8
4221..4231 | -0.01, 9.57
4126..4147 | 0.00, 9.46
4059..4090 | -0.07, 10.2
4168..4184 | -0.01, 9.59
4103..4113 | -0.10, 10.5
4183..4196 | 0.01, 9.43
